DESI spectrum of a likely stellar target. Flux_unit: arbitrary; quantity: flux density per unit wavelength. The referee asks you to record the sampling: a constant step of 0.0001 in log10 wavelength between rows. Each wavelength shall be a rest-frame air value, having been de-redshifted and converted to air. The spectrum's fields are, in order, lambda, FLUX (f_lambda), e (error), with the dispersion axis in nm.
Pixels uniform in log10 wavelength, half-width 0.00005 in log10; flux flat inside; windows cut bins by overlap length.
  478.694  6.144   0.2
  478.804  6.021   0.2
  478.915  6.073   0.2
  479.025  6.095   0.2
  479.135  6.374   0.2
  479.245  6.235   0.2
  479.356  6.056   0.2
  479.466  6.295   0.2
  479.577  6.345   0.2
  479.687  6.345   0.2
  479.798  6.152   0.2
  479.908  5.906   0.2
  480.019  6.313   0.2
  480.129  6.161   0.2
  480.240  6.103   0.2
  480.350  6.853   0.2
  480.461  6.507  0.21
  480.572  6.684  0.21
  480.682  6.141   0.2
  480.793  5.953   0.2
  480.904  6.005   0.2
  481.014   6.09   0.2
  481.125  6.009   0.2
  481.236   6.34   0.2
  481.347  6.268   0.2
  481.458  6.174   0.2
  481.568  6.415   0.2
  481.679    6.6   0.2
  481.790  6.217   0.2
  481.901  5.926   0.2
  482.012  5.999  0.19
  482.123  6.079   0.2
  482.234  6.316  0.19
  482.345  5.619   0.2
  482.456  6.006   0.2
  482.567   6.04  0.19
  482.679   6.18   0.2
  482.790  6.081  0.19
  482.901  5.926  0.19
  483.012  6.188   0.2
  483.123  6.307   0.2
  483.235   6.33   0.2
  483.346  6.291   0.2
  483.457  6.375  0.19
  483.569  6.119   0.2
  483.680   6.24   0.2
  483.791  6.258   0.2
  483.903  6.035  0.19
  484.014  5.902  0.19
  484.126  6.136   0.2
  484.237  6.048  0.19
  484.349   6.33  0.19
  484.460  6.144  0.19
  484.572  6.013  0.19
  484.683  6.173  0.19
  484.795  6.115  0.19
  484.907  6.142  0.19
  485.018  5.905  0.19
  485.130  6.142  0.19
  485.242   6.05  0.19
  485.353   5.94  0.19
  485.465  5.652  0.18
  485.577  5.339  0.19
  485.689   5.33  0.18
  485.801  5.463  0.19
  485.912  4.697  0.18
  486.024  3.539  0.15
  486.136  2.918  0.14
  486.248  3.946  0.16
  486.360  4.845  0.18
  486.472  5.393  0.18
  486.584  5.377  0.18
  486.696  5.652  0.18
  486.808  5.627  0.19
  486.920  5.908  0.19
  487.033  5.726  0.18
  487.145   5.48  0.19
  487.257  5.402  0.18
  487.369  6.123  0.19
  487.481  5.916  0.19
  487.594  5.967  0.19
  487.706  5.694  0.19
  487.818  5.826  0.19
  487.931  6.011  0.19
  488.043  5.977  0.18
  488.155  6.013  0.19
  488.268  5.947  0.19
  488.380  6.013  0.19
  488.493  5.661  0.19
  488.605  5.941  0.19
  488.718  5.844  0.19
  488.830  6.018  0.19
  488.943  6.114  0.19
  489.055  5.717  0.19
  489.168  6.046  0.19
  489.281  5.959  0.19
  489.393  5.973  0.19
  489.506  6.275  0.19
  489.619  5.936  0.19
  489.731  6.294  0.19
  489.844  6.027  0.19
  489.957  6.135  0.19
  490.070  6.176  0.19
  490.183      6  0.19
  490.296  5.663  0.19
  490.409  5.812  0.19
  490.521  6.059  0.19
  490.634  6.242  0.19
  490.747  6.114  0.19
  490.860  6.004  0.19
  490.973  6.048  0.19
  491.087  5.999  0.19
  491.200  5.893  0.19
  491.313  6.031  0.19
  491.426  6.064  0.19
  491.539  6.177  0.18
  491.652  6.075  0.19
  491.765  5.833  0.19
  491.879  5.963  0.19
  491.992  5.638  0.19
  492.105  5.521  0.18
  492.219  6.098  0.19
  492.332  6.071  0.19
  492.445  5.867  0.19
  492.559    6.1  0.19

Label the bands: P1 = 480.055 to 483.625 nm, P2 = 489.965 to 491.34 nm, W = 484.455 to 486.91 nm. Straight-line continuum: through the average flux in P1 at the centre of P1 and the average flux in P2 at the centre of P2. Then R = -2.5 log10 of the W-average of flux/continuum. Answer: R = 0.14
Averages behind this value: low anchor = 6.2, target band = 5.38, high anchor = 6.01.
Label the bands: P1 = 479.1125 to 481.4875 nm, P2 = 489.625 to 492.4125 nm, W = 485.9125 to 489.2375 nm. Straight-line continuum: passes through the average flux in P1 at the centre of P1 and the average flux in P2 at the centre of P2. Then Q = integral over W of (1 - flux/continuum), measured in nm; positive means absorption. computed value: 0.298 nm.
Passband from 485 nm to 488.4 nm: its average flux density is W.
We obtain 5.47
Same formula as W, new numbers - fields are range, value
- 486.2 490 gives 5.79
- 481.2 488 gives 5.82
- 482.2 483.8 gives 6.15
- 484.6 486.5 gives 5.28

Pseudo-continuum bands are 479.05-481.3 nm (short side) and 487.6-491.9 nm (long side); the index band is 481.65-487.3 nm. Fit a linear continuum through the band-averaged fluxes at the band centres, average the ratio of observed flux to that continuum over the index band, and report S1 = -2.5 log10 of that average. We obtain 0.07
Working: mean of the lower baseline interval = 6.24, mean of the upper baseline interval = 5.99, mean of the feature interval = 5.77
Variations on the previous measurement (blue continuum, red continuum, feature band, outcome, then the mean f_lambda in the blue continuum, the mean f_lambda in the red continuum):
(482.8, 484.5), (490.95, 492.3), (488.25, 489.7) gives 0.01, 6.17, 5.94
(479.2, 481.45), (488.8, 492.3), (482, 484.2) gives 0.01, 6.23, 6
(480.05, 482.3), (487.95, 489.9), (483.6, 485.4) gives 0.01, 6.24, 5.99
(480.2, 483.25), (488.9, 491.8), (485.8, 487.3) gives 0.22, 6.19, 6.03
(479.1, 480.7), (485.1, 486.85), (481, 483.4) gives -0.06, 6.3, 5.1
